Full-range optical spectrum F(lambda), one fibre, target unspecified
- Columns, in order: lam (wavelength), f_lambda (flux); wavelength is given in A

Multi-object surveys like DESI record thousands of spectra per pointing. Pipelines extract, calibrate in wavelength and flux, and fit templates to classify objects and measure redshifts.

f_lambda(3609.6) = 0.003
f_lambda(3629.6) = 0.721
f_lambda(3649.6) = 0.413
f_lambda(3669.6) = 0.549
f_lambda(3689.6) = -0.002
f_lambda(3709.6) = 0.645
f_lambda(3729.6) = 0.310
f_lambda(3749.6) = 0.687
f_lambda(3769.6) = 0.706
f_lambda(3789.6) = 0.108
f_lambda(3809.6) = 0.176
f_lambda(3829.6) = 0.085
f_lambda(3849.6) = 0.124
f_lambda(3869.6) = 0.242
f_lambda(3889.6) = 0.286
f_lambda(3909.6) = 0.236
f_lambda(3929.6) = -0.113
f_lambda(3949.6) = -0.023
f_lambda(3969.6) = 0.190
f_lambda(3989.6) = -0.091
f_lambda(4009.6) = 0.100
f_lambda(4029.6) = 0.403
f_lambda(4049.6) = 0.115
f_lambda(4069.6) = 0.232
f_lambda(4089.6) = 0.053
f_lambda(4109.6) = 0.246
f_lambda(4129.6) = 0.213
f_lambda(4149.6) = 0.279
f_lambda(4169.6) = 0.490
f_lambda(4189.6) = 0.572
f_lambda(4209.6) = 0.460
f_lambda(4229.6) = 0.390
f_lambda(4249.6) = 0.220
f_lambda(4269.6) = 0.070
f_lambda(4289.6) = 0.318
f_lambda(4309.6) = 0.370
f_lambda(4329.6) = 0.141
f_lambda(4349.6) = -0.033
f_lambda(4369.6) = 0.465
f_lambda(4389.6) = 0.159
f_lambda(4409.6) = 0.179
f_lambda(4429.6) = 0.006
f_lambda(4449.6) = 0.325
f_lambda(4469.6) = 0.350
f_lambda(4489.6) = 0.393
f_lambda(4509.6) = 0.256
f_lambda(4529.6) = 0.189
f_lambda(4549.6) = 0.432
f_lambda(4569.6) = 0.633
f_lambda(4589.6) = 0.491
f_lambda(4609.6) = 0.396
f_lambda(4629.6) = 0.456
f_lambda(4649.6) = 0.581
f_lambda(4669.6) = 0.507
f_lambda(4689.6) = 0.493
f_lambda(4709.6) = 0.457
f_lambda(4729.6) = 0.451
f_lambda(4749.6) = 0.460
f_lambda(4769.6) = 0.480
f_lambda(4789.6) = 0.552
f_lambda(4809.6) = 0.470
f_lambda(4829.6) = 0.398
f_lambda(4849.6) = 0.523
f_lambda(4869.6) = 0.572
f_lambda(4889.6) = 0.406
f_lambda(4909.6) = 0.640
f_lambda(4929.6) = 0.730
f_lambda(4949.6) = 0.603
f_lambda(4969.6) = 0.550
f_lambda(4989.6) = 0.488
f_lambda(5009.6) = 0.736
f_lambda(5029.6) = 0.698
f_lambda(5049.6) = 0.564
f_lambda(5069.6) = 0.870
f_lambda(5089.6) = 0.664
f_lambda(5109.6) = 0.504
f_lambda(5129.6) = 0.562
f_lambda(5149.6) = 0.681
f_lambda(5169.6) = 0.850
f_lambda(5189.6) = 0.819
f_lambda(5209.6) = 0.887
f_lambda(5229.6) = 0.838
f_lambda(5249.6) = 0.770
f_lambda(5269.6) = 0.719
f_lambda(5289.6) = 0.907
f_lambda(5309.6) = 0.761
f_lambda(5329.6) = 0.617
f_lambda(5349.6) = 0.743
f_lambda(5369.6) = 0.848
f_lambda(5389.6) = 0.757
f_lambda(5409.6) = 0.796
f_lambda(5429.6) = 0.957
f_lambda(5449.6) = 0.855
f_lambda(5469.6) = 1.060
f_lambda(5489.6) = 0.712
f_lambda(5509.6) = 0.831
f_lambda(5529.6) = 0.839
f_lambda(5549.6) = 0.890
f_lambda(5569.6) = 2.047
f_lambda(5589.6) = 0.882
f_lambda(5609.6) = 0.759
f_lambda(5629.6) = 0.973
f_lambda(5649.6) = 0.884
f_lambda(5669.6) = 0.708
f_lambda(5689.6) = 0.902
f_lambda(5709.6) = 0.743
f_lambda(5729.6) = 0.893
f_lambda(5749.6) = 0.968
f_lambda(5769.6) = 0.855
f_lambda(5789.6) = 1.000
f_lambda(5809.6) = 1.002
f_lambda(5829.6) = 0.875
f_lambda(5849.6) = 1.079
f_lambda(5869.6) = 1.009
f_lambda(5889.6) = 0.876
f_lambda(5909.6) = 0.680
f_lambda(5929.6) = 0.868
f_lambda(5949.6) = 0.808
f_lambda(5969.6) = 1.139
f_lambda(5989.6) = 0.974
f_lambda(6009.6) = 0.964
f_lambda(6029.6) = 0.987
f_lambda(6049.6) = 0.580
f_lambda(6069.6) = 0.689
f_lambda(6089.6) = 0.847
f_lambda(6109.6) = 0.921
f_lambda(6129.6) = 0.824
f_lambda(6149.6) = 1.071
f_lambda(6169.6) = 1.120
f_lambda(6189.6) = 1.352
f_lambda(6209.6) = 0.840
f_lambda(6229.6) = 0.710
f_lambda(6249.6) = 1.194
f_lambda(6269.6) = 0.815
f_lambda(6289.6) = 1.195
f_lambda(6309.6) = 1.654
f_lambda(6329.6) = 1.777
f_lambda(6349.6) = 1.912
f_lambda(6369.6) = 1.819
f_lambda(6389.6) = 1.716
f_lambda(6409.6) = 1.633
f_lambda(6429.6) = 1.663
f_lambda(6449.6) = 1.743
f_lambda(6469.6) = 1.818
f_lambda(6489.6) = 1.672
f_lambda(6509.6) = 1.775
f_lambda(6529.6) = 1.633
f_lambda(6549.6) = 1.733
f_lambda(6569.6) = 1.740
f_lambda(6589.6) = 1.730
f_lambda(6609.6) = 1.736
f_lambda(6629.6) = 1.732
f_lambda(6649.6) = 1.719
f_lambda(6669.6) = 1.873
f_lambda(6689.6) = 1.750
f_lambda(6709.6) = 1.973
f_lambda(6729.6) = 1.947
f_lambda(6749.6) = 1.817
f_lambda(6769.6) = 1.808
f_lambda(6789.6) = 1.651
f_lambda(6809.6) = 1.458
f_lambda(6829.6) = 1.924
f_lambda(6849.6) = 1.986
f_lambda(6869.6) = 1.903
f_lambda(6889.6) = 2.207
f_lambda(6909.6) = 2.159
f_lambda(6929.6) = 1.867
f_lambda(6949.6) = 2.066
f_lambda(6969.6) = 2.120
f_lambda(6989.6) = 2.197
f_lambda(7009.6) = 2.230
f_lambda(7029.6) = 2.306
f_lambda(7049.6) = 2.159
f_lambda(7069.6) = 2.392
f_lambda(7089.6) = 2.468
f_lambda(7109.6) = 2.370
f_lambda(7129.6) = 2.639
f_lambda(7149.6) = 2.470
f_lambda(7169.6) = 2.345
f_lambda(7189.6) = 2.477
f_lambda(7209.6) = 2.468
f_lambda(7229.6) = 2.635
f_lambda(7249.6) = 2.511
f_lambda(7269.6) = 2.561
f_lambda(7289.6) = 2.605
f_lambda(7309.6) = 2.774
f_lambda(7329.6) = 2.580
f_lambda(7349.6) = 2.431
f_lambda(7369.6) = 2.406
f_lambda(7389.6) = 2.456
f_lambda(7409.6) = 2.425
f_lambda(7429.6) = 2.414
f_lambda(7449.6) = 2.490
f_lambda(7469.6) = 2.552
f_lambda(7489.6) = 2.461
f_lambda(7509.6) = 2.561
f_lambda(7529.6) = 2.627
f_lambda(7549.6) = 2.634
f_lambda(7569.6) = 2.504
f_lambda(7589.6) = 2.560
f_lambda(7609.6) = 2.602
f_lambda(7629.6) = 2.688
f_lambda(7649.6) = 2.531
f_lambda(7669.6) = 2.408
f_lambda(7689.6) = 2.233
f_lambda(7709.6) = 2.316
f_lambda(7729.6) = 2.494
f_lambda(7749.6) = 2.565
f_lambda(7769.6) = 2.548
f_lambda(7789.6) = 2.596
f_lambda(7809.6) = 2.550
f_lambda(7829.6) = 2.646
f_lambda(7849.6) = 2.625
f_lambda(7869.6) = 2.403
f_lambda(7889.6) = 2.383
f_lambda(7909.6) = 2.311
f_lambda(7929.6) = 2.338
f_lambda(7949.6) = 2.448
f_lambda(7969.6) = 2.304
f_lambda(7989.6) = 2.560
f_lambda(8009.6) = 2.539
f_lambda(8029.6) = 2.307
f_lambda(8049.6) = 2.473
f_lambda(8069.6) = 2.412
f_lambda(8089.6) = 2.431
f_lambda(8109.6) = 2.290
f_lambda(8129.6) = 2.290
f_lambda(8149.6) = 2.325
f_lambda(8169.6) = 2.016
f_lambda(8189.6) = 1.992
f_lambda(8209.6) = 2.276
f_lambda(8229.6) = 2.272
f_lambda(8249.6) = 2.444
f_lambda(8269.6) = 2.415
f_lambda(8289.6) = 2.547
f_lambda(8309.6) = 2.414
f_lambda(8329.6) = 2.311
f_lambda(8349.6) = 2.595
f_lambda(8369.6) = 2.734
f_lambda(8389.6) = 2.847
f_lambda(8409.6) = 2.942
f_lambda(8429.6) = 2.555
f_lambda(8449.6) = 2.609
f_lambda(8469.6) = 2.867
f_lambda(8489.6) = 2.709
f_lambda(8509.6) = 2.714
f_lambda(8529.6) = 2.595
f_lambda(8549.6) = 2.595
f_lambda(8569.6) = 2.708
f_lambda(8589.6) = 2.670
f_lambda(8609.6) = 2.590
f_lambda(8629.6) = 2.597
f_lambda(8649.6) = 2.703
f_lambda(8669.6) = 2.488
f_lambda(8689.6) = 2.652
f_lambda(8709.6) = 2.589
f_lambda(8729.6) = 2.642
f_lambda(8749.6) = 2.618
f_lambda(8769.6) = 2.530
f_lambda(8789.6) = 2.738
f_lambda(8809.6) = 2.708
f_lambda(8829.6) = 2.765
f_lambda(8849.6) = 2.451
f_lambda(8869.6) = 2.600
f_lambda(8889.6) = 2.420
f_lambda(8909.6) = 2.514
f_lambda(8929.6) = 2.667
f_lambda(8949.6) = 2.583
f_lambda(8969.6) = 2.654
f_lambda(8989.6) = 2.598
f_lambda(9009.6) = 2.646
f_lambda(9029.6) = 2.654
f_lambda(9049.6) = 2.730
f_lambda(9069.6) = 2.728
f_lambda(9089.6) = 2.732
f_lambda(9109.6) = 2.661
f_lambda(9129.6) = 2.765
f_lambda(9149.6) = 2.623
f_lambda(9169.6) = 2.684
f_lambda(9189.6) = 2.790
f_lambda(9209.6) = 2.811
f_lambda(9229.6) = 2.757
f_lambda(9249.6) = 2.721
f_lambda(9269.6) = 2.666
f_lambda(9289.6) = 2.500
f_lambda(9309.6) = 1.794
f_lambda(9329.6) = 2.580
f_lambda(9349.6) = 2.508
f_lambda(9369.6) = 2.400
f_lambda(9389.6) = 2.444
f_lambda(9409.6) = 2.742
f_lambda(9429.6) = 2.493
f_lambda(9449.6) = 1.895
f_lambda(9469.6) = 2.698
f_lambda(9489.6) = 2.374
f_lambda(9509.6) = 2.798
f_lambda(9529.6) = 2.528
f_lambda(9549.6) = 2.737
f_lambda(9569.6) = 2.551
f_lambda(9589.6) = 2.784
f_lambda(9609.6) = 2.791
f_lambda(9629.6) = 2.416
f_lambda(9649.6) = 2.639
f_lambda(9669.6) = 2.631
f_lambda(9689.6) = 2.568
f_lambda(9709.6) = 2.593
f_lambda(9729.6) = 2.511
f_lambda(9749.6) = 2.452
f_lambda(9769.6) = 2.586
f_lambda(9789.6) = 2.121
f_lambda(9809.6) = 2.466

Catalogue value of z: 0.58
